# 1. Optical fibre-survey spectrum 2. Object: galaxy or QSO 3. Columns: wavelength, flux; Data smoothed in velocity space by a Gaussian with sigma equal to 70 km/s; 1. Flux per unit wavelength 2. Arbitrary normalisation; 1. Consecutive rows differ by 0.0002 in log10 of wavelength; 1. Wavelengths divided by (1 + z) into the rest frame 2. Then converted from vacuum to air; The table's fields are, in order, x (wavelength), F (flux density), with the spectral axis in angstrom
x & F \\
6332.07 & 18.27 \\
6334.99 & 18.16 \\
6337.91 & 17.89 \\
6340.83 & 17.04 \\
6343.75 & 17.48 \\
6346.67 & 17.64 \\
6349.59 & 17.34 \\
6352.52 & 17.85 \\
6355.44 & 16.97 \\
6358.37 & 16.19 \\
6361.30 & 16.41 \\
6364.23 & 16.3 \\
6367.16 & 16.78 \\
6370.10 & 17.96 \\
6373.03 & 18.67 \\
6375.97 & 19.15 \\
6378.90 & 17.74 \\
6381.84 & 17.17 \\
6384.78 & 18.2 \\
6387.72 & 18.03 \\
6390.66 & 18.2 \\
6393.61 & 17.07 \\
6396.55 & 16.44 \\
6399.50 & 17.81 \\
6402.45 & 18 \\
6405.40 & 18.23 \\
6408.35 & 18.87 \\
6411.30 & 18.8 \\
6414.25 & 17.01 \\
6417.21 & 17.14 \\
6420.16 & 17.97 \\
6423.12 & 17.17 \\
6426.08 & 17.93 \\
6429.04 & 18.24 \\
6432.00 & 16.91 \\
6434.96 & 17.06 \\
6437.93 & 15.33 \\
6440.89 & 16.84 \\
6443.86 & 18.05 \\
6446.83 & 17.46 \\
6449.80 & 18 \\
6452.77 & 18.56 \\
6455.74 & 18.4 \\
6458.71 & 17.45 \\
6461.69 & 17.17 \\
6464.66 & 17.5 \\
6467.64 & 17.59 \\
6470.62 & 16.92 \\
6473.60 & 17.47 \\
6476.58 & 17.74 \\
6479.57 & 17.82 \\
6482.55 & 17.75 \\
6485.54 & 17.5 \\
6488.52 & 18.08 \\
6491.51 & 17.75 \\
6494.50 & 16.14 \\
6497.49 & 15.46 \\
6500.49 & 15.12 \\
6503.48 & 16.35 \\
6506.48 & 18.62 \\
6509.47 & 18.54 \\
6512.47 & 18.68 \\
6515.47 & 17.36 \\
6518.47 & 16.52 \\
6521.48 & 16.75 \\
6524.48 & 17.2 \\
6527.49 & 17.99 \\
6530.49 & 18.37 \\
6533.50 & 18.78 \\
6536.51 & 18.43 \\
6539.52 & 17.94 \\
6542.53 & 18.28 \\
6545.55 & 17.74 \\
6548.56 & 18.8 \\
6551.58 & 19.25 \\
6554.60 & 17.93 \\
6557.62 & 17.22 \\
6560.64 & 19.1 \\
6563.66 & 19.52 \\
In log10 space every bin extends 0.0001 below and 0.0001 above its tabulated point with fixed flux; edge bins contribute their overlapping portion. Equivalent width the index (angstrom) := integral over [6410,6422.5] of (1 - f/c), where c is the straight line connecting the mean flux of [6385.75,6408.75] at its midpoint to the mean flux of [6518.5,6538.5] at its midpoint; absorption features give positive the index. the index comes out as 0.1 angstrom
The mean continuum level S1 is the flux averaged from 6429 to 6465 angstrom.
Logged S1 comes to 17.4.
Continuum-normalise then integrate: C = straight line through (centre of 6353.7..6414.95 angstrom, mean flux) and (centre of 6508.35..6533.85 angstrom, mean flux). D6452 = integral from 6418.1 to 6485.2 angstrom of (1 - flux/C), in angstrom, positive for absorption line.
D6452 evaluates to 0.7 angstrom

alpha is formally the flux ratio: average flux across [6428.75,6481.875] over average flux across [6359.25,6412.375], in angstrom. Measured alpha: 1.0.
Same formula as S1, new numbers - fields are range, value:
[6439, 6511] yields 17.4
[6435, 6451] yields 17.1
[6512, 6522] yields 17.2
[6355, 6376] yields 17.2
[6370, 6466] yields 17.7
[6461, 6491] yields 17.6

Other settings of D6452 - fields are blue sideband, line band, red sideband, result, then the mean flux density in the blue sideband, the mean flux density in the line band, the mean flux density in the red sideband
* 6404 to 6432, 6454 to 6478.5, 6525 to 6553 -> 0.7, 17.9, 17.5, 18.4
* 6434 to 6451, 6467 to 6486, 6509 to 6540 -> -0.1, 17.1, 17.5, 17.8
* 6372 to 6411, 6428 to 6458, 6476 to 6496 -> 0.4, 18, 17.5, 17.5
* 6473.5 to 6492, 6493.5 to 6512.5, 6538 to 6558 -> 1.1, 17.8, 16.9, 18.2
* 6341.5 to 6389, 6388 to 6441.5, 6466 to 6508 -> -0.5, 17.5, 17.5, 17.2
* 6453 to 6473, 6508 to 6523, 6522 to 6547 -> 0.3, 17.6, 17.6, 18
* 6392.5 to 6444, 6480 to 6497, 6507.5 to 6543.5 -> 0.4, 17.5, 17.4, 17.9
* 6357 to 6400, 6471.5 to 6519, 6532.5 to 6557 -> 2.0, 17.5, 17.3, 18.3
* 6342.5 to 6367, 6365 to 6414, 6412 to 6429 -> -1.7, 17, 17.9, 17.6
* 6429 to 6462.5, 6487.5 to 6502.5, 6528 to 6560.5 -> 1.2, 17.4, 16.5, 18.3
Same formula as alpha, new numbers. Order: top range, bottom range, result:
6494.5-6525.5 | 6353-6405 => 0.97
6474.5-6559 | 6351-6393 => 1.01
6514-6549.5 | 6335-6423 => 1.01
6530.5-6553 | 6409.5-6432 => 1.04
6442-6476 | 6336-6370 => 1.03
